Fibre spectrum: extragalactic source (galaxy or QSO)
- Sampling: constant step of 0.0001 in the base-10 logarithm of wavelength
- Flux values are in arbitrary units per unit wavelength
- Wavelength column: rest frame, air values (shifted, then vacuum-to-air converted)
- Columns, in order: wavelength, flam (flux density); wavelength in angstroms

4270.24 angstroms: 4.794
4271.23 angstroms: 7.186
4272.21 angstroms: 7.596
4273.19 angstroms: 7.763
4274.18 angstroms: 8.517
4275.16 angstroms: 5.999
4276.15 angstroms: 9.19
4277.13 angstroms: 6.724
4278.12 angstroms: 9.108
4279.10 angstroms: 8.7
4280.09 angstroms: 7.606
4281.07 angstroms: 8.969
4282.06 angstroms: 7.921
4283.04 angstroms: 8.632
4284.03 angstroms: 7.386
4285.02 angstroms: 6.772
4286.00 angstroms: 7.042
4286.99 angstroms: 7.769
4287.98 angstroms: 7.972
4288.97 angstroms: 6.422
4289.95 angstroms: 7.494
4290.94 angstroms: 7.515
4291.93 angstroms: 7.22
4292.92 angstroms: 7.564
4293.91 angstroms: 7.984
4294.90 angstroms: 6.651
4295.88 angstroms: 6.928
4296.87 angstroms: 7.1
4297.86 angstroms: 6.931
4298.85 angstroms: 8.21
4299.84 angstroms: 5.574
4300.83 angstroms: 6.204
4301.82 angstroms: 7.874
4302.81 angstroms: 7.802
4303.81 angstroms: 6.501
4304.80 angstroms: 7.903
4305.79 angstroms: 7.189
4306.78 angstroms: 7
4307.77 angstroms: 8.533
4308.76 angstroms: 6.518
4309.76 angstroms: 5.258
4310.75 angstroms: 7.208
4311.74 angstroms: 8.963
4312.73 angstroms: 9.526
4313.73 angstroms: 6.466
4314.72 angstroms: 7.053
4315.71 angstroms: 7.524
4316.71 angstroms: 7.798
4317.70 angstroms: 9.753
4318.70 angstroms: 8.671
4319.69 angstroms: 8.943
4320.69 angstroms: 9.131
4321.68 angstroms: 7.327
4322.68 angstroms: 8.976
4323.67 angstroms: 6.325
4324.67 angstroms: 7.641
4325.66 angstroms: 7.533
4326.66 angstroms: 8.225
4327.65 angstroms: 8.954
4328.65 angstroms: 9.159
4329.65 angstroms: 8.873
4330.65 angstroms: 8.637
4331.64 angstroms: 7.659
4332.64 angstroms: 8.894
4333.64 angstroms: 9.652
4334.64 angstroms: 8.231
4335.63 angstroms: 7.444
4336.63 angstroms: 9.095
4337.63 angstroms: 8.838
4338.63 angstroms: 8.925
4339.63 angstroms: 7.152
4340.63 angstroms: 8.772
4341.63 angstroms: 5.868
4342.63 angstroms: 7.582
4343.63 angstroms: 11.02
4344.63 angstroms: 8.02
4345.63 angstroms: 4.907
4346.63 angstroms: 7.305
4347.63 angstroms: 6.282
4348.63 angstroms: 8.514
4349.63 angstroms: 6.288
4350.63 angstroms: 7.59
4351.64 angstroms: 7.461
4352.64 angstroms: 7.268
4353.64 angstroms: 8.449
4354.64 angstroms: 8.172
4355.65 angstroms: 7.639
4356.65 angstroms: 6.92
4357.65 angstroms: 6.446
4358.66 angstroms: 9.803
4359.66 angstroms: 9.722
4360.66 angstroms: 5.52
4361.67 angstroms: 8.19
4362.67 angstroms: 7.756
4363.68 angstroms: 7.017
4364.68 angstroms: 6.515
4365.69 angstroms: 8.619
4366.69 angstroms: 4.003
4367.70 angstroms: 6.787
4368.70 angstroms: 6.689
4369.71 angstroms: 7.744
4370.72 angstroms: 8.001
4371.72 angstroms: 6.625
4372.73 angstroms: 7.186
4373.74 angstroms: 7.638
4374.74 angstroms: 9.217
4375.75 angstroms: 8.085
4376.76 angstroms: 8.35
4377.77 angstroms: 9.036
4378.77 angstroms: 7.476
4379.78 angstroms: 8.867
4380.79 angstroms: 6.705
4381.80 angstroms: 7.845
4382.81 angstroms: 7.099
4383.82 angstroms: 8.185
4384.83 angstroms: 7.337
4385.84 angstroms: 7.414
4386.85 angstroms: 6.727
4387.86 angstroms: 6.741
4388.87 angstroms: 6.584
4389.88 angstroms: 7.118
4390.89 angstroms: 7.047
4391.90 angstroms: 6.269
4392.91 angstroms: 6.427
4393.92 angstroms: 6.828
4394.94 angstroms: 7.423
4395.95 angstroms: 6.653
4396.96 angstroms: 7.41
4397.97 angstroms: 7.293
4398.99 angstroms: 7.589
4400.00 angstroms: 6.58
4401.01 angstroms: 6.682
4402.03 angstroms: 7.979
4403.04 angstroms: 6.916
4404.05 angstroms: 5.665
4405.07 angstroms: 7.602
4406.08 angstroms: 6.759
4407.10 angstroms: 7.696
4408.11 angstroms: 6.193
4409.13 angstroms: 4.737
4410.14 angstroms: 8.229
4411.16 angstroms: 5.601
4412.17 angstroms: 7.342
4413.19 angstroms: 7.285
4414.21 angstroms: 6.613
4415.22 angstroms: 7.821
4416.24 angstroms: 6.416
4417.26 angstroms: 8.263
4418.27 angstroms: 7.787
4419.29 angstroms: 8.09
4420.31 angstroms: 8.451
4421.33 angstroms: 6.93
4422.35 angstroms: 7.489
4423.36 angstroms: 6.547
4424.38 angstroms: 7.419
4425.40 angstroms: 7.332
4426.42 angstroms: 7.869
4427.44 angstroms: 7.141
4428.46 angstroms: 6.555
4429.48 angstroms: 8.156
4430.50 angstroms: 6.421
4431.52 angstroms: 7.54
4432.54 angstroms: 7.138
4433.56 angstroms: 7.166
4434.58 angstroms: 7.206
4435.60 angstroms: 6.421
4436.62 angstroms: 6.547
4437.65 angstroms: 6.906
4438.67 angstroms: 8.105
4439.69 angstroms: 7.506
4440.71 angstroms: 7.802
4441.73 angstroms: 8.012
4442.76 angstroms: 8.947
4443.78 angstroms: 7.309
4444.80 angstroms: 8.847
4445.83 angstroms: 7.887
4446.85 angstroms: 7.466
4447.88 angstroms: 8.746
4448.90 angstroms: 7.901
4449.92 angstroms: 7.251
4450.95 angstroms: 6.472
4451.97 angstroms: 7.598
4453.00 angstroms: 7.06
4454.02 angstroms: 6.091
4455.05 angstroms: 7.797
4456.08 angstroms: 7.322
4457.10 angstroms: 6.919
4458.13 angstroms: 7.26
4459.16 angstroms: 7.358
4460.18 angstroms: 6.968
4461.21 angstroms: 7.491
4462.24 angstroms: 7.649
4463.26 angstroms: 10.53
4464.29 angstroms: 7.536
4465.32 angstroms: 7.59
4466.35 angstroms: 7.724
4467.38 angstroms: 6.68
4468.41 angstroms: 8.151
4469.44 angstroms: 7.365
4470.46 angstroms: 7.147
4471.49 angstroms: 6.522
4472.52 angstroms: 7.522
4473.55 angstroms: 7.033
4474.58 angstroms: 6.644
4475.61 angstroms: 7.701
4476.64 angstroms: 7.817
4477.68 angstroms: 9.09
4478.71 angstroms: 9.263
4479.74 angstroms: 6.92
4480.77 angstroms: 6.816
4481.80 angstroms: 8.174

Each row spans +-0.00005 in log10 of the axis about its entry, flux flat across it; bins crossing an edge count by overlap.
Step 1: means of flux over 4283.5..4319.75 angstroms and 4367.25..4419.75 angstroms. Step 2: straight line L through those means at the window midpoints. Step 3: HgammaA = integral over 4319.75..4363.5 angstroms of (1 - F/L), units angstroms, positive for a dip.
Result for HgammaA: -3.7 angstroms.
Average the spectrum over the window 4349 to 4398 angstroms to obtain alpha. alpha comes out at 7.4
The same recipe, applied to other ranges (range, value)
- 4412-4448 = 7.47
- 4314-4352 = 8.05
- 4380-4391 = 7.21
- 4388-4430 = 7.09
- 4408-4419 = 6.98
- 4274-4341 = 7.82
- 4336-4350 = 7.76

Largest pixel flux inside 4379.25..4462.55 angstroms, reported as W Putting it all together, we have 8.947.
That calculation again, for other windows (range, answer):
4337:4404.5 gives 11.02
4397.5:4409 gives 7.979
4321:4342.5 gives 9.652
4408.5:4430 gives 8.451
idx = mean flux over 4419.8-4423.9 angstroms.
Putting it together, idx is 7.36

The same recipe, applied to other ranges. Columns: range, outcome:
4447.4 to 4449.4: 8.34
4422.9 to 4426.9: 7.29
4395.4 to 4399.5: 7.24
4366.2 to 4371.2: 6.64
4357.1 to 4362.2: 7.93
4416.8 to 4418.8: 8.04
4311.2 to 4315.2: 8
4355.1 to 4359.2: 7.72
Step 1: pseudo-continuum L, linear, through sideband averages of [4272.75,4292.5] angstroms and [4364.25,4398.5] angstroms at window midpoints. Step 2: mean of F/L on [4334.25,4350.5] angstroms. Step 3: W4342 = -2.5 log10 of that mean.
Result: -0.04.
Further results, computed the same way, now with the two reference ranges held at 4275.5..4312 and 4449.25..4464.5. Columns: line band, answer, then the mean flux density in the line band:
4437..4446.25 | -0.07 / 7.9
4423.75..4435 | 0.03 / 7.26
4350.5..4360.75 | -0.05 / 7.82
